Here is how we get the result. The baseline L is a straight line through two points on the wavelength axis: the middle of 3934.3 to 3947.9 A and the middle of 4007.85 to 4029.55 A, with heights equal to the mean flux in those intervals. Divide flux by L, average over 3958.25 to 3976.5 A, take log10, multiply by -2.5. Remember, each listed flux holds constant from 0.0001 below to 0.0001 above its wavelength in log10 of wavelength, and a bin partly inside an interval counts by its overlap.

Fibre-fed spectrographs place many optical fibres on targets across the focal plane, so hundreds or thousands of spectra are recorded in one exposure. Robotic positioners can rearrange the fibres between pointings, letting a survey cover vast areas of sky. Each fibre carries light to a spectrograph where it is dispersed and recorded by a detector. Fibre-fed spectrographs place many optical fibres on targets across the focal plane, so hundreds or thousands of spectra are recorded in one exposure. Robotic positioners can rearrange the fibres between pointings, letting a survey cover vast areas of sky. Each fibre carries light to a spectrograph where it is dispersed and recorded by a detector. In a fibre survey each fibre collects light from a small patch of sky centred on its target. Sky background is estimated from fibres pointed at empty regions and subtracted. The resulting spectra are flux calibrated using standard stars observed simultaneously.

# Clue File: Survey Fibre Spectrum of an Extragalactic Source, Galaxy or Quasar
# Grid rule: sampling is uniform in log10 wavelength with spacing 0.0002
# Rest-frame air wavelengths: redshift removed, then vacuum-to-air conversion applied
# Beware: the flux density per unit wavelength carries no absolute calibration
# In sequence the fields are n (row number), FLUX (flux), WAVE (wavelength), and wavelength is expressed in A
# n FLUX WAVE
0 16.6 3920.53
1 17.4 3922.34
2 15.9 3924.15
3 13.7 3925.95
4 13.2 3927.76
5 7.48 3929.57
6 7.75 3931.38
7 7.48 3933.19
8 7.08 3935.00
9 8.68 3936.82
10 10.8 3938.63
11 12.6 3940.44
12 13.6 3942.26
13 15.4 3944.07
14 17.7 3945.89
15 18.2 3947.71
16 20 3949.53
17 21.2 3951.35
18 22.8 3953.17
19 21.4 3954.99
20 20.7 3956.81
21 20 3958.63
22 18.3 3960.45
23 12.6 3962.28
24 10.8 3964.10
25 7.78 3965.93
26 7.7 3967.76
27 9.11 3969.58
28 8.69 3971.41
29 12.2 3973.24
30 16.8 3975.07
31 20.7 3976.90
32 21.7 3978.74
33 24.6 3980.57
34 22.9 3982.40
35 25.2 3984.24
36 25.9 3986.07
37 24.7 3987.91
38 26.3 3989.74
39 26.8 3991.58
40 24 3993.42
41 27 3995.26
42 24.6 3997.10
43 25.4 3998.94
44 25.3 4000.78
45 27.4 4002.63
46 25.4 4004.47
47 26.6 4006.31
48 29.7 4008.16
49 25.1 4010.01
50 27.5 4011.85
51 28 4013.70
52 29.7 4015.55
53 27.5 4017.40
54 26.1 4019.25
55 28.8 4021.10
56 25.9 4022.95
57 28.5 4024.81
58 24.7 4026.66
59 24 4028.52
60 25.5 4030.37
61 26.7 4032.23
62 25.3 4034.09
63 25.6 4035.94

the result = 0.373 mag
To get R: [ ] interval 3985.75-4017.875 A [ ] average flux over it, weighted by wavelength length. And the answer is 26.5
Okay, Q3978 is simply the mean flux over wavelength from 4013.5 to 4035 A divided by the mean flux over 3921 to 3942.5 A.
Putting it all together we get 2.4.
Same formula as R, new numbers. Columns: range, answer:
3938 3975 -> 15.1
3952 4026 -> 22.3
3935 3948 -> 13.2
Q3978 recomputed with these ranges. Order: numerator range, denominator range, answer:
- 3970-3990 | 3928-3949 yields 1.74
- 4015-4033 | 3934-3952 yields 1.85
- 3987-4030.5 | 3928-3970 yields 1.90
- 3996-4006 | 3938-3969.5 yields 1.62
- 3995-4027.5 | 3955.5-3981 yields 1.79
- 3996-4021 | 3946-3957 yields 1.31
